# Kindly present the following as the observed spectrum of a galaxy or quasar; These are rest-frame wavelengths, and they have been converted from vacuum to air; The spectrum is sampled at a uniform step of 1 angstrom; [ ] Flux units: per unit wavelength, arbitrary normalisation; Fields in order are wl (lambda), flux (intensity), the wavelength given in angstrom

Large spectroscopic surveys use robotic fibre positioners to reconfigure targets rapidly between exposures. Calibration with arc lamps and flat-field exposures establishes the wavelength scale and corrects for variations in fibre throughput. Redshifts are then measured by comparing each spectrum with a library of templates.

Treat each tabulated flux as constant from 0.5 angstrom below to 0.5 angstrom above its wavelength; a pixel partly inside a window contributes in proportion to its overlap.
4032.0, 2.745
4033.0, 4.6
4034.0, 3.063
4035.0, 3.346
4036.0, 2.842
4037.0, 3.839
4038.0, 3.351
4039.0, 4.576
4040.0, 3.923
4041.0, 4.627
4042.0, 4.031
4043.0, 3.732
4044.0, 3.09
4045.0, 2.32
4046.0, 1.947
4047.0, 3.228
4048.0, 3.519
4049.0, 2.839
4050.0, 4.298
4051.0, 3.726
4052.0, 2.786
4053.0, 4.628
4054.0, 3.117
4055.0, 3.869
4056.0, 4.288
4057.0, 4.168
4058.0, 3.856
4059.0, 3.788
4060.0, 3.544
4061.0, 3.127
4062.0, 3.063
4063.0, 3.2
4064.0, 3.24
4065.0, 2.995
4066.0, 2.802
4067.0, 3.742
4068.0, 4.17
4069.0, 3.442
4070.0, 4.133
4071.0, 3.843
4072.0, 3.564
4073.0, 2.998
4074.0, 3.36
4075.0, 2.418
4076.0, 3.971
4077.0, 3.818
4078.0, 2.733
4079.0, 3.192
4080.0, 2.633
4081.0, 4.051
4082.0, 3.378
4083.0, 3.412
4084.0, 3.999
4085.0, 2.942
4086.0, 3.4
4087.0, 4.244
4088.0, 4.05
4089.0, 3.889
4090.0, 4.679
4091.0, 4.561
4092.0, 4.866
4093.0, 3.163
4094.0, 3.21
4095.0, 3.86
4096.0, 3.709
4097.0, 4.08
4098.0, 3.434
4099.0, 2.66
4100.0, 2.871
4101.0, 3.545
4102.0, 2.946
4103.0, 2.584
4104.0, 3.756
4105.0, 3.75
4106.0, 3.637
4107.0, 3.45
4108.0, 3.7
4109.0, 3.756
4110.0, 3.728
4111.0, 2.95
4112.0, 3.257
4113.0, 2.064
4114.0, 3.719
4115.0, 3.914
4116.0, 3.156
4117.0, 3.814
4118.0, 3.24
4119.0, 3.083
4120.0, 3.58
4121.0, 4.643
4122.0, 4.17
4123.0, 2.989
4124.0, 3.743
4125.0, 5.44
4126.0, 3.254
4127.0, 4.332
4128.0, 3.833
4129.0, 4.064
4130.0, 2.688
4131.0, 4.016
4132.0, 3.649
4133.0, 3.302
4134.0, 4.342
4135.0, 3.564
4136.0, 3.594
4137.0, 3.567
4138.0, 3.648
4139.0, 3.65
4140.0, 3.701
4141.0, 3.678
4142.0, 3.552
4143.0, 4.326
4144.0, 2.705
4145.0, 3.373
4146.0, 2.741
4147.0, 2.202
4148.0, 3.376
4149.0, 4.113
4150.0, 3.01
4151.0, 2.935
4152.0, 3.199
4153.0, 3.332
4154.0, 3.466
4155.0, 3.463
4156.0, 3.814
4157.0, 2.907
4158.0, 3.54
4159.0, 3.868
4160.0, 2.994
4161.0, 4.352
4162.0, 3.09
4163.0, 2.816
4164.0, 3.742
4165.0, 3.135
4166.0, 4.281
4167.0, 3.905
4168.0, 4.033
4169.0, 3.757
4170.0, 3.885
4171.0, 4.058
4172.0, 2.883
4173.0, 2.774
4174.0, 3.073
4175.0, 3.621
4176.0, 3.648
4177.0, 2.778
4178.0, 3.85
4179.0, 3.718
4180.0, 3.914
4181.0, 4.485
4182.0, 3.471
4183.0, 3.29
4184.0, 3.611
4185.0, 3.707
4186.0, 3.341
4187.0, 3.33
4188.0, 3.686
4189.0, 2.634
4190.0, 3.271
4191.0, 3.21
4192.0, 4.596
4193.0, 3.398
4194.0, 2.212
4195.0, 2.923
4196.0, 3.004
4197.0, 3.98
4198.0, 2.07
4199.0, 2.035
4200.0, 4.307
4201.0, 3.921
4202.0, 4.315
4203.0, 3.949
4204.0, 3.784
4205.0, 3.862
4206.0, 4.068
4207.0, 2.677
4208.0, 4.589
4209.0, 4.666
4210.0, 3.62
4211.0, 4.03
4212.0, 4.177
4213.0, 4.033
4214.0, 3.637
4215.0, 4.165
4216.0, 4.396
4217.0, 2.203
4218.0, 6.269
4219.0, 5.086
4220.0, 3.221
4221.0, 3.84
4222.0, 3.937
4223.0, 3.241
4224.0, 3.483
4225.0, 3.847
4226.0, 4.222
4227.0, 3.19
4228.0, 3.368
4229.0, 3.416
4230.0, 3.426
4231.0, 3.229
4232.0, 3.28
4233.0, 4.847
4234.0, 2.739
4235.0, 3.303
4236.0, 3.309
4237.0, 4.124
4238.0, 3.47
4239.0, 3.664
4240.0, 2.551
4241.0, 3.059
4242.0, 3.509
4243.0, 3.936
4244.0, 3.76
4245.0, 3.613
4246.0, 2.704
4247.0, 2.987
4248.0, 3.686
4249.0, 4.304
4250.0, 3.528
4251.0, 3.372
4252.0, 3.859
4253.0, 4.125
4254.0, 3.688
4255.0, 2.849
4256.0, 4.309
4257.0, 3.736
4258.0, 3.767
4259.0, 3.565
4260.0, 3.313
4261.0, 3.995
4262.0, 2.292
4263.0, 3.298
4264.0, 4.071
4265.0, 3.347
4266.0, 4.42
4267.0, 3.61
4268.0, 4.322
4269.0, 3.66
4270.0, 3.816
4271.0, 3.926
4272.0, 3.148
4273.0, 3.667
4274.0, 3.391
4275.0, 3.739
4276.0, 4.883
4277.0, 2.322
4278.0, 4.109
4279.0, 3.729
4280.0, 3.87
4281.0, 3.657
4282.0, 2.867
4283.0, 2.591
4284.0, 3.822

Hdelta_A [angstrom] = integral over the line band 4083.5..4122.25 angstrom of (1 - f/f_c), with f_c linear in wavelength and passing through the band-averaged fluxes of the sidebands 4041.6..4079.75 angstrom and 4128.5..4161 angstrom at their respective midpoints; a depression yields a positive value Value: -1.6 angstrom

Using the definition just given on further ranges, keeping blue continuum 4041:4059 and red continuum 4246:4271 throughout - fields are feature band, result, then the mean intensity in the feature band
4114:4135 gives -1.06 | 3.76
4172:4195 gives 1.24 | 3.41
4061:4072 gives 0.29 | 3.45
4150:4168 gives 0.66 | 3.46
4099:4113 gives 1.02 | 3.31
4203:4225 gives -1.97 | 3.95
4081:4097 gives -1.27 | 3.84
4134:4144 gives -0.27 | 3.68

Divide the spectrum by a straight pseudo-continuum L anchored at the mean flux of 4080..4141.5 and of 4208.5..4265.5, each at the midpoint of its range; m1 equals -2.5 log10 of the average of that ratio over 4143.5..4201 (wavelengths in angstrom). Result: 0.079 mag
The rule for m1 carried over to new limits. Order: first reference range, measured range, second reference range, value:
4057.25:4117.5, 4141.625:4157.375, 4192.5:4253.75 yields 0.09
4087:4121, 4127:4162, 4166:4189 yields 0.02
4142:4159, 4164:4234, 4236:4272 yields -0.06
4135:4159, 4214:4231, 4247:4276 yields -0.07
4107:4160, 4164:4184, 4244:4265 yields -0.02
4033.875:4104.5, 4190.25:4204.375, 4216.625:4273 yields 0.06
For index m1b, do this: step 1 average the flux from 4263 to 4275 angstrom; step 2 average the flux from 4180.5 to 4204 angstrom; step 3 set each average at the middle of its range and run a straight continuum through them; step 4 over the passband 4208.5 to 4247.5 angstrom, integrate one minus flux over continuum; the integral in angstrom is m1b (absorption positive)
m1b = -1.2 angstrom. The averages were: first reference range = 3.43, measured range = 3.68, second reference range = 3.74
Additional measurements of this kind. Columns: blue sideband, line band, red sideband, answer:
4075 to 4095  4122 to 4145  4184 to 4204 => -1.1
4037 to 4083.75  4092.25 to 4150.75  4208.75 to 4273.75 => 0.6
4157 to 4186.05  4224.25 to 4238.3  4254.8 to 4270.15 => 0.3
